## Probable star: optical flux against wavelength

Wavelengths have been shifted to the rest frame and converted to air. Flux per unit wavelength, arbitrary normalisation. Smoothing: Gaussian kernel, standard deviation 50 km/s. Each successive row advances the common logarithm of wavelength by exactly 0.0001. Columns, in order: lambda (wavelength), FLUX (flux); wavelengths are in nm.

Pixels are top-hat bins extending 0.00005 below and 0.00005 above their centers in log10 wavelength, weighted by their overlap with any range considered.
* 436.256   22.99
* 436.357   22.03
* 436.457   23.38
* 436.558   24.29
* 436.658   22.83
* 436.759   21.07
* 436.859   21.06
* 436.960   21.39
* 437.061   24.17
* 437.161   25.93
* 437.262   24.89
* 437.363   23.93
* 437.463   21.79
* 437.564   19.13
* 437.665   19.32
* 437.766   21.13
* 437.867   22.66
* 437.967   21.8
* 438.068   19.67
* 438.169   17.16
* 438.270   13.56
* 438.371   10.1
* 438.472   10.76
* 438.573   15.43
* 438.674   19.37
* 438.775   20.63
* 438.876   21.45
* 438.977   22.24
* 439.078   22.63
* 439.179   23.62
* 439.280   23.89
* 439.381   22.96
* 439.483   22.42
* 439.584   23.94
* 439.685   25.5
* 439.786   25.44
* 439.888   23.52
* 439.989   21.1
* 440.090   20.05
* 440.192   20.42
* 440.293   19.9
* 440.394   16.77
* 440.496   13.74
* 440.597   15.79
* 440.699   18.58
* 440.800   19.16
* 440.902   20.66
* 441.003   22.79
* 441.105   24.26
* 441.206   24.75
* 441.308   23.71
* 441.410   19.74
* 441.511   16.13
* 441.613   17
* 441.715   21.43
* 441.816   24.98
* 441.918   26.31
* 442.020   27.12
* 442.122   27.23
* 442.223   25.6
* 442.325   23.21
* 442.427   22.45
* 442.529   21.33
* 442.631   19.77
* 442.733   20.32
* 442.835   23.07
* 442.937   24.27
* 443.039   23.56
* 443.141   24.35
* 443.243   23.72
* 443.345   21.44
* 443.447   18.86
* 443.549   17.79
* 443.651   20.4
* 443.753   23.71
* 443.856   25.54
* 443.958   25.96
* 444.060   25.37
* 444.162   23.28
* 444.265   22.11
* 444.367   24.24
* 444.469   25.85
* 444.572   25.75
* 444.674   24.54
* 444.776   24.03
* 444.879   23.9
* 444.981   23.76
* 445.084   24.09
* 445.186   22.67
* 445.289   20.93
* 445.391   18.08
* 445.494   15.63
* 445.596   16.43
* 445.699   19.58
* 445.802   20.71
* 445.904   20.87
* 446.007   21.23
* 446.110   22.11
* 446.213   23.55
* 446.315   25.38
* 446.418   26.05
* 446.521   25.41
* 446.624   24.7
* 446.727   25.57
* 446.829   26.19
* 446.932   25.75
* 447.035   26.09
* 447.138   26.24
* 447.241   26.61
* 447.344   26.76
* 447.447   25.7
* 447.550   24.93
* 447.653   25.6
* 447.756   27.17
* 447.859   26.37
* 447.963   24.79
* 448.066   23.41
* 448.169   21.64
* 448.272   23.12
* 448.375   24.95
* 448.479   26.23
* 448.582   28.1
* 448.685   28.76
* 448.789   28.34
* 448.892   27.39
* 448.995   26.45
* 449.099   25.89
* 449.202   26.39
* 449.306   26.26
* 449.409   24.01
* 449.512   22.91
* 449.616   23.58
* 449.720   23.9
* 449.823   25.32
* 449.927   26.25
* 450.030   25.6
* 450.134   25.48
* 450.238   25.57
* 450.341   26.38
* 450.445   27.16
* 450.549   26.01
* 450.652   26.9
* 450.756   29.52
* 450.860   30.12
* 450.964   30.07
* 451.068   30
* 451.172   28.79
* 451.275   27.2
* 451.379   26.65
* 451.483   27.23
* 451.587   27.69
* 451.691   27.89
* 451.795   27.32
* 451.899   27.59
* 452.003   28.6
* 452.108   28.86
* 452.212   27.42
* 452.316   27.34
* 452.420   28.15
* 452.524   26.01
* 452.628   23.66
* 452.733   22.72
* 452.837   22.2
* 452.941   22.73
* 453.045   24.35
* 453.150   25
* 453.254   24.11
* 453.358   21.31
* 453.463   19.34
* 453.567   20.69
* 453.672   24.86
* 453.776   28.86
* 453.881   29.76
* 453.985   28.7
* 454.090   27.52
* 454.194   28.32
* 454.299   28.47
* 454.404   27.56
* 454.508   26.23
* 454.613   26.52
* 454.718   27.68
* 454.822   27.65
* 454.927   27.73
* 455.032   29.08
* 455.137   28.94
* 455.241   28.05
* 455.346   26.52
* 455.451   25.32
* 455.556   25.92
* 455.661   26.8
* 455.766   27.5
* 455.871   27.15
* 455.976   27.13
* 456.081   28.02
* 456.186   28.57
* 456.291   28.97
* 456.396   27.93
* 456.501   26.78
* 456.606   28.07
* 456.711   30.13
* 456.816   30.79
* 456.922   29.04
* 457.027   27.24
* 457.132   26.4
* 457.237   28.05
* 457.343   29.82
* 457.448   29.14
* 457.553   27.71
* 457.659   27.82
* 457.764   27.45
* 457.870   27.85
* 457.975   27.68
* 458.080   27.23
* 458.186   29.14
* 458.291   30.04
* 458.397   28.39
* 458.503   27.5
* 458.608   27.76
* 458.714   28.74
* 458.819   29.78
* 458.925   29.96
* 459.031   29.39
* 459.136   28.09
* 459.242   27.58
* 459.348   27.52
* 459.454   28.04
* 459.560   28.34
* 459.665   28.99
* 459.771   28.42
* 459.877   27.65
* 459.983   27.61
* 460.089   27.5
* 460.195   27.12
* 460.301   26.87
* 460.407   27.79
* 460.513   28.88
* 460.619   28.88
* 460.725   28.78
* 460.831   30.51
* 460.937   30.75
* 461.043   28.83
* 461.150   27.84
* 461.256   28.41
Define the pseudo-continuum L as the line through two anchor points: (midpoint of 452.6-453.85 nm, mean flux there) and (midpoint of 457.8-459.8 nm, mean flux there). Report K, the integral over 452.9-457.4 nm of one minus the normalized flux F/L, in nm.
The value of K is -0.328 nm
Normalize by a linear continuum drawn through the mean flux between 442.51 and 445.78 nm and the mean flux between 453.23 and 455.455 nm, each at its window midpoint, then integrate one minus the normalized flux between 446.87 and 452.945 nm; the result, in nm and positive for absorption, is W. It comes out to -0.39 nm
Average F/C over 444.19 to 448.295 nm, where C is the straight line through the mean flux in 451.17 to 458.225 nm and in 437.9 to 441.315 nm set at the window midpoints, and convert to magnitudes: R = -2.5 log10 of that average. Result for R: -0.02 mag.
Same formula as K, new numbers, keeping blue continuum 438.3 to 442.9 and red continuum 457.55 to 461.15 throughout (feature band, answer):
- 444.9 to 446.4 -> 0.119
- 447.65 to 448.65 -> -0.047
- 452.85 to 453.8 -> 0.101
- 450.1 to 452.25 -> -0.217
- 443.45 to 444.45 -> -0.028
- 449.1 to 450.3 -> -0.021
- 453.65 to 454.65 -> -0.054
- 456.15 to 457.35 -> -0.047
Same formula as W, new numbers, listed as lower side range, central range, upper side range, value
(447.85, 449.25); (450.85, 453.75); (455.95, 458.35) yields 0.10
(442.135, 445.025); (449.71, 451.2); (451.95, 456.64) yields -0.11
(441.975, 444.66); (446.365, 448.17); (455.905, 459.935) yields -0.07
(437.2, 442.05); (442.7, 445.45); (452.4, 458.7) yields -0.07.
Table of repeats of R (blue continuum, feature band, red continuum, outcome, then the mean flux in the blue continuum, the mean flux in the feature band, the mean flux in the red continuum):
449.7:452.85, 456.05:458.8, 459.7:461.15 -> -0.02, 27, 28.3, 28.4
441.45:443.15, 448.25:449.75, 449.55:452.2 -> 0.02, 22.8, 25.8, 27.2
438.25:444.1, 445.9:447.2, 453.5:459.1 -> -0.04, 21.4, 24.7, 27.9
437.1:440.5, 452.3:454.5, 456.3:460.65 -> 0.04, 20.6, 25.3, 28.3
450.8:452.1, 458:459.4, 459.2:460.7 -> -0.02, 28.3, 28.5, 28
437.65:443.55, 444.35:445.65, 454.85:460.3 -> 0.03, 21.1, 22.2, 28.1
